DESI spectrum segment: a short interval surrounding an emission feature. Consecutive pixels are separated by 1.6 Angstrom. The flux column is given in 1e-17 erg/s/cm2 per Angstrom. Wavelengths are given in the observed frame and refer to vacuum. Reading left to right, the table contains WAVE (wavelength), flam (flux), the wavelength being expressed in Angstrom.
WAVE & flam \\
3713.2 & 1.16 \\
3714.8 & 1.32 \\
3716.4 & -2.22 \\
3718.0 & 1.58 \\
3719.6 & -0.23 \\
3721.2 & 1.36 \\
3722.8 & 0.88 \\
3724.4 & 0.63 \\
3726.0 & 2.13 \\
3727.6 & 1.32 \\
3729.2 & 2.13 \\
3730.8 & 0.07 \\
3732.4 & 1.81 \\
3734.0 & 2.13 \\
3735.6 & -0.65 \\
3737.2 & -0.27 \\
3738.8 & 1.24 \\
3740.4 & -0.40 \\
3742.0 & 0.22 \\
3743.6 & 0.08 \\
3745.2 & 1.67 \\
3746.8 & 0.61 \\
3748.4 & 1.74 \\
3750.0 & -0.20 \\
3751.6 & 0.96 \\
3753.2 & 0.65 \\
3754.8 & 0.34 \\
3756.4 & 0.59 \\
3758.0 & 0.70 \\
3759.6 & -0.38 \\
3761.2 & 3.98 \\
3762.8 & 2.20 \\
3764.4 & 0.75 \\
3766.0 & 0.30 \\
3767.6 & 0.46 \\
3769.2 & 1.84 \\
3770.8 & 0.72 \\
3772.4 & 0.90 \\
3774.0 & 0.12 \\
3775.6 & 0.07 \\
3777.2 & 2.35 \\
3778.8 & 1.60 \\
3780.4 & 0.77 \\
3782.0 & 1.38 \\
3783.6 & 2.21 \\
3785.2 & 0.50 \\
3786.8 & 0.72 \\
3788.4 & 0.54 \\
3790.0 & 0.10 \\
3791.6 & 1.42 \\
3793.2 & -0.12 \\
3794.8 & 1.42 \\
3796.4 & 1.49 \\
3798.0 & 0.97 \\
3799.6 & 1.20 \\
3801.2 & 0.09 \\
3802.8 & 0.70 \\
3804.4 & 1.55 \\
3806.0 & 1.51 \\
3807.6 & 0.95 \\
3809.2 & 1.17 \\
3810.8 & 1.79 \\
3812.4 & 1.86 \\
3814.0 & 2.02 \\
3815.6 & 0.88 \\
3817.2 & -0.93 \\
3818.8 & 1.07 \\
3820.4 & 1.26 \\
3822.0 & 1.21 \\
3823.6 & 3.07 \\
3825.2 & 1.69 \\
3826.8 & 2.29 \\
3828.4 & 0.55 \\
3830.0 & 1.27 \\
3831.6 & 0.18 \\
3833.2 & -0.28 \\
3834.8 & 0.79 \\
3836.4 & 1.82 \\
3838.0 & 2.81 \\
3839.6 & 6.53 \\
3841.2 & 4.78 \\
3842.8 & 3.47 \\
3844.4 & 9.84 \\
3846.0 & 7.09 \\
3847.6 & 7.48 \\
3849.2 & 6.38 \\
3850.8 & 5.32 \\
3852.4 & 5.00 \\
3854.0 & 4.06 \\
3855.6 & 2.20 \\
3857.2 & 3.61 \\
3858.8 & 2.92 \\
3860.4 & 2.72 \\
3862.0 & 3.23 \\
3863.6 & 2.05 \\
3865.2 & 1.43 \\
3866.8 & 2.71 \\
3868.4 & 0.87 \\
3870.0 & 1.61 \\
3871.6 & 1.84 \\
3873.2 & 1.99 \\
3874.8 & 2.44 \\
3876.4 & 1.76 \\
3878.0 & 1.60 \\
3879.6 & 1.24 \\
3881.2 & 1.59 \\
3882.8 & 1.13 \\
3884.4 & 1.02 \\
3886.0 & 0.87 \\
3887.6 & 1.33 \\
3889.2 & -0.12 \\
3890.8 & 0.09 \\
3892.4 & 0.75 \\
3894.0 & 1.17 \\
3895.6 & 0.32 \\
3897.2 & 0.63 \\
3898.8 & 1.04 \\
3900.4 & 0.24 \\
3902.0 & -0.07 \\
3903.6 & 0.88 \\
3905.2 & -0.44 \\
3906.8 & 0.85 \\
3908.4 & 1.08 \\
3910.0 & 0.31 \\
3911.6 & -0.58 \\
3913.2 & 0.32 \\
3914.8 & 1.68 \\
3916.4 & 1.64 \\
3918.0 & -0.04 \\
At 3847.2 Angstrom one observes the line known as Lyman alpha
